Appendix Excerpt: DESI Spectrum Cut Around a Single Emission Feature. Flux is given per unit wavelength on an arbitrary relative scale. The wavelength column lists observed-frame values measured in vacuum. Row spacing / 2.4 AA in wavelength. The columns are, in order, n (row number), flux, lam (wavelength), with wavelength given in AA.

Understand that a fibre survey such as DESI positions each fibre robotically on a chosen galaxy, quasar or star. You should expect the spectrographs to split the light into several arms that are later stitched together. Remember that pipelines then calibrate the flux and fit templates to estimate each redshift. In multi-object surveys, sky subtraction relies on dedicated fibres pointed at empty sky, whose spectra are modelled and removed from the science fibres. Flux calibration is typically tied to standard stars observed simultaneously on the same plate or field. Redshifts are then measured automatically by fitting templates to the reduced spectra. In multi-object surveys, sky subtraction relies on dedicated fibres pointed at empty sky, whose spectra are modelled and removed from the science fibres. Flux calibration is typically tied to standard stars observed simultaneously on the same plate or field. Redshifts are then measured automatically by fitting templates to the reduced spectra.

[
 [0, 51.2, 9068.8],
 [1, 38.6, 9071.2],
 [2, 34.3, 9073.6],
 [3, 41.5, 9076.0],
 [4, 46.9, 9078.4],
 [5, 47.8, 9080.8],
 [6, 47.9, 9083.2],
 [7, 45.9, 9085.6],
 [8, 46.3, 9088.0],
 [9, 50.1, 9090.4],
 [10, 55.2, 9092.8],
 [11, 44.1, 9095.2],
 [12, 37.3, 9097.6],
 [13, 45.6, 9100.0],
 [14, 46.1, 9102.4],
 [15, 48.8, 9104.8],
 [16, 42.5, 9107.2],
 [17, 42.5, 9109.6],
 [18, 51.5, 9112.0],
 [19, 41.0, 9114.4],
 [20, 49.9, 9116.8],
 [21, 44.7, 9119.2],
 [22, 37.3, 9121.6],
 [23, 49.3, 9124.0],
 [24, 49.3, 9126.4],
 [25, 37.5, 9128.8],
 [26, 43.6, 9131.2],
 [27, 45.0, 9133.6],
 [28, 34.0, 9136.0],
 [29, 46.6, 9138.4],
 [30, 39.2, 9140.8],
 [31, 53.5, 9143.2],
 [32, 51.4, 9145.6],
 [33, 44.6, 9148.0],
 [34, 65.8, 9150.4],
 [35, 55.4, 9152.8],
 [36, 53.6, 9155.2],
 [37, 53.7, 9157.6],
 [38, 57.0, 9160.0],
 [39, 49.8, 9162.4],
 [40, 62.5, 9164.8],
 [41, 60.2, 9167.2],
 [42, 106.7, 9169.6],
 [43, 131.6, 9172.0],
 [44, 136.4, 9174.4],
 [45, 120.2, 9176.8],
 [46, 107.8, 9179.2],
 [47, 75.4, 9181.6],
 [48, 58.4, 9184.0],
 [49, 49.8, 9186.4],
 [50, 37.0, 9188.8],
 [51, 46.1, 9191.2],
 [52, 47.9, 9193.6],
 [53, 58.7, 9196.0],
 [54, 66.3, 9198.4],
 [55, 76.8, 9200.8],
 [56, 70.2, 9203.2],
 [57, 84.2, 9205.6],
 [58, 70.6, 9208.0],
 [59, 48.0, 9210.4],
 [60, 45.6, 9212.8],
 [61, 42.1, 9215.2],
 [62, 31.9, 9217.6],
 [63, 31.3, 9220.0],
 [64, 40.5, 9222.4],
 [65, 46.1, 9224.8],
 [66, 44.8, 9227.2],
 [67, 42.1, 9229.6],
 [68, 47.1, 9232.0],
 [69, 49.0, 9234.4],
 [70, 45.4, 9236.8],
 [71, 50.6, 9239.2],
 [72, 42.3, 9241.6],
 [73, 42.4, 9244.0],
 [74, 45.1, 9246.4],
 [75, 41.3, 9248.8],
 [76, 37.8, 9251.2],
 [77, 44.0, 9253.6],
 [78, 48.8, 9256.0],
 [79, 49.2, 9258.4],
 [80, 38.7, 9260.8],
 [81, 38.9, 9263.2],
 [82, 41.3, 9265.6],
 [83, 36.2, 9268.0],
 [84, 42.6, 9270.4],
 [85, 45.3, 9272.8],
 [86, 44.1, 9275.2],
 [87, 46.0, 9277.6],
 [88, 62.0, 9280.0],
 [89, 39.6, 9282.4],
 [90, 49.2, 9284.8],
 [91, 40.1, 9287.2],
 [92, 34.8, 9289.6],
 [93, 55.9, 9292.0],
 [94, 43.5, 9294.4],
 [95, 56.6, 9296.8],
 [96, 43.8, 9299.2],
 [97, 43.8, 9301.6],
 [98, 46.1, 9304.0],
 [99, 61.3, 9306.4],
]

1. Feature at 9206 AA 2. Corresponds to [N II] 6583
